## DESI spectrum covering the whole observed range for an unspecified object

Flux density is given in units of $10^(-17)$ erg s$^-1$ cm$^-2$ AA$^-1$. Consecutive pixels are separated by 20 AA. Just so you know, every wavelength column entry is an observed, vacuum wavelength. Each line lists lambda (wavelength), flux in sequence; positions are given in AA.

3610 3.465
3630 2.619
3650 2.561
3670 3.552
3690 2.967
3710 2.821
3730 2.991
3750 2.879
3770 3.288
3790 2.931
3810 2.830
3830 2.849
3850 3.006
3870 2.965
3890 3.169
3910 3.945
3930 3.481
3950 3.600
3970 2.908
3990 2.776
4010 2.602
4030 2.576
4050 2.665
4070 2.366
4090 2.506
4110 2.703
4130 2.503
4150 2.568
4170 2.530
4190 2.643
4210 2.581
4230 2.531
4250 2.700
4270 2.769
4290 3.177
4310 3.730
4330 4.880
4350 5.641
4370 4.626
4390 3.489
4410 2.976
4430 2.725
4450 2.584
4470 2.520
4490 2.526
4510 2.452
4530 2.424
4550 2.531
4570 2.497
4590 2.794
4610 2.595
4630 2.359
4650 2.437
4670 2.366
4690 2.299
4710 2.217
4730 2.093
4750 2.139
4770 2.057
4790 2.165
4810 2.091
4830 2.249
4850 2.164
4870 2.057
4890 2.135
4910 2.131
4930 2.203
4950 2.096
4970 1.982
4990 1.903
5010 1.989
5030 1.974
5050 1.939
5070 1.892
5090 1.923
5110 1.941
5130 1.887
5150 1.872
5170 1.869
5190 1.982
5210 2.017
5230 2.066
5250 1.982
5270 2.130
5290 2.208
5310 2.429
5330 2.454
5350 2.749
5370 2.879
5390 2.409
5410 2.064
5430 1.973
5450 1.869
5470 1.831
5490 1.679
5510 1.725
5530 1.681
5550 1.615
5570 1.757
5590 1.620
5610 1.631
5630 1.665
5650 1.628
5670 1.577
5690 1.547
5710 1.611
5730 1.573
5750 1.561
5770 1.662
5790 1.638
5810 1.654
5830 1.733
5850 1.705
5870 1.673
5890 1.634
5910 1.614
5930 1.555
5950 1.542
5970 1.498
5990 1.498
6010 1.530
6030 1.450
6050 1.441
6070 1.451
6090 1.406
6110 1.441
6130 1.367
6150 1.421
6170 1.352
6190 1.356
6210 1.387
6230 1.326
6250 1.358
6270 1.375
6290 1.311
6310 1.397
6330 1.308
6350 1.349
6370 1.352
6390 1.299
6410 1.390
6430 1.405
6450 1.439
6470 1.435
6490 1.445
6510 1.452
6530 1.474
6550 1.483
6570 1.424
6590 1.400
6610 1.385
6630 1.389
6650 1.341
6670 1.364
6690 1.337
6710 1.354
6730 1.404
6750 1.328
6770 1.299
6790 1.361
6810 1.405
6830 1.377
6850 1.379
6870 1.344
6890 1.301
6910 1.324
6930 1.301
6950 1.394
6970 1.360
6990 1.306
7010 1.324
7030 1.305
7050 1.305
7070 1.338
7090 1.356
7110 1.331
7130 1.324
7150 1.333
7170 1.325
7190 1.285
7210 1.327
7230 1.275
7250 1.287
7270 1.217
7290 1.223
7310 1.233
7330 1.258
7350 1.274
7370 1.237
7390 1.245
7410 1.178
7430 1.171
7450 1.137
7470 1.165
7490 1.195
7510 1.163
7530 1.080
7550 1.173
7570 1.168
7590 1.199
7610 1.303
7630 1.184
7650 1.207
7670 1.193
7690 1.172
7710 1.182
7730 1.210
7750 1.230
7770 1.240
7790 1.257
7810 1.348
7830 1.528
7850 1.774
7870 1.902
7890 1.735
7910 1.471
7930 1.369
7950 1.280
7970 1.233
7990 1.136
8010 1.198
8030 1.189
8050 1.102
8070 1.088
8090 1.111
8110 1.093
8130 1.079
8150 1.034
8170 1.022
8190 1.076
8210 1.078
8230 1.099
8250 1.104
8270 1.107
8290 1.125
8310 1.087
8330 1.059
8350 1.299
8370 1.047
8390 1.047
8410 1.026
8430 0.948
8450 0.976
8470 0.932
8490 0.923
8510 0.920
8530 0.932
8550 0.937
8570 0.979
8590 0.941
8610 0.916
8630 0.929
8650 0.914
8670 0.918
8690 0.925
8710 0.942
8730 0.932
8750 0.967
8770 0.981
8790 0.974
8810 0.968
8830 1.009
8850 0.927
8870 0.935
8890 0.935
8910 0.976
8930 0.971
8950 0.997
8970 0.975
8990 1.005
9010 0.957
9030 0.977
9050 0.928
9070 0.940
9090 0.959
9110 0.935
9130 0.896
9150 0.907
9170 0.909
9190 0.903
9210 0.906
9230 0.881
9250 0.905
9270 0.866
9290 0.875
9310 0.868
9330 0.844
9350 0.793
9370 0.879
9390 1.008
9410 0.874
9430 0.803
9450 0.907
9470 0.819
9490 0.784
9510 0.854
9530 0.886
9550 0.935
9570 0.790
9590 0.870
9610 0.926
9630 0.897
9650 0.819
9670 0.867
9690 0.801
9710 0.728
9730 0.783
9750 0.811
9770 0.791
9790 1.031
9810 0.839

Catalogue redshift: 1.811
